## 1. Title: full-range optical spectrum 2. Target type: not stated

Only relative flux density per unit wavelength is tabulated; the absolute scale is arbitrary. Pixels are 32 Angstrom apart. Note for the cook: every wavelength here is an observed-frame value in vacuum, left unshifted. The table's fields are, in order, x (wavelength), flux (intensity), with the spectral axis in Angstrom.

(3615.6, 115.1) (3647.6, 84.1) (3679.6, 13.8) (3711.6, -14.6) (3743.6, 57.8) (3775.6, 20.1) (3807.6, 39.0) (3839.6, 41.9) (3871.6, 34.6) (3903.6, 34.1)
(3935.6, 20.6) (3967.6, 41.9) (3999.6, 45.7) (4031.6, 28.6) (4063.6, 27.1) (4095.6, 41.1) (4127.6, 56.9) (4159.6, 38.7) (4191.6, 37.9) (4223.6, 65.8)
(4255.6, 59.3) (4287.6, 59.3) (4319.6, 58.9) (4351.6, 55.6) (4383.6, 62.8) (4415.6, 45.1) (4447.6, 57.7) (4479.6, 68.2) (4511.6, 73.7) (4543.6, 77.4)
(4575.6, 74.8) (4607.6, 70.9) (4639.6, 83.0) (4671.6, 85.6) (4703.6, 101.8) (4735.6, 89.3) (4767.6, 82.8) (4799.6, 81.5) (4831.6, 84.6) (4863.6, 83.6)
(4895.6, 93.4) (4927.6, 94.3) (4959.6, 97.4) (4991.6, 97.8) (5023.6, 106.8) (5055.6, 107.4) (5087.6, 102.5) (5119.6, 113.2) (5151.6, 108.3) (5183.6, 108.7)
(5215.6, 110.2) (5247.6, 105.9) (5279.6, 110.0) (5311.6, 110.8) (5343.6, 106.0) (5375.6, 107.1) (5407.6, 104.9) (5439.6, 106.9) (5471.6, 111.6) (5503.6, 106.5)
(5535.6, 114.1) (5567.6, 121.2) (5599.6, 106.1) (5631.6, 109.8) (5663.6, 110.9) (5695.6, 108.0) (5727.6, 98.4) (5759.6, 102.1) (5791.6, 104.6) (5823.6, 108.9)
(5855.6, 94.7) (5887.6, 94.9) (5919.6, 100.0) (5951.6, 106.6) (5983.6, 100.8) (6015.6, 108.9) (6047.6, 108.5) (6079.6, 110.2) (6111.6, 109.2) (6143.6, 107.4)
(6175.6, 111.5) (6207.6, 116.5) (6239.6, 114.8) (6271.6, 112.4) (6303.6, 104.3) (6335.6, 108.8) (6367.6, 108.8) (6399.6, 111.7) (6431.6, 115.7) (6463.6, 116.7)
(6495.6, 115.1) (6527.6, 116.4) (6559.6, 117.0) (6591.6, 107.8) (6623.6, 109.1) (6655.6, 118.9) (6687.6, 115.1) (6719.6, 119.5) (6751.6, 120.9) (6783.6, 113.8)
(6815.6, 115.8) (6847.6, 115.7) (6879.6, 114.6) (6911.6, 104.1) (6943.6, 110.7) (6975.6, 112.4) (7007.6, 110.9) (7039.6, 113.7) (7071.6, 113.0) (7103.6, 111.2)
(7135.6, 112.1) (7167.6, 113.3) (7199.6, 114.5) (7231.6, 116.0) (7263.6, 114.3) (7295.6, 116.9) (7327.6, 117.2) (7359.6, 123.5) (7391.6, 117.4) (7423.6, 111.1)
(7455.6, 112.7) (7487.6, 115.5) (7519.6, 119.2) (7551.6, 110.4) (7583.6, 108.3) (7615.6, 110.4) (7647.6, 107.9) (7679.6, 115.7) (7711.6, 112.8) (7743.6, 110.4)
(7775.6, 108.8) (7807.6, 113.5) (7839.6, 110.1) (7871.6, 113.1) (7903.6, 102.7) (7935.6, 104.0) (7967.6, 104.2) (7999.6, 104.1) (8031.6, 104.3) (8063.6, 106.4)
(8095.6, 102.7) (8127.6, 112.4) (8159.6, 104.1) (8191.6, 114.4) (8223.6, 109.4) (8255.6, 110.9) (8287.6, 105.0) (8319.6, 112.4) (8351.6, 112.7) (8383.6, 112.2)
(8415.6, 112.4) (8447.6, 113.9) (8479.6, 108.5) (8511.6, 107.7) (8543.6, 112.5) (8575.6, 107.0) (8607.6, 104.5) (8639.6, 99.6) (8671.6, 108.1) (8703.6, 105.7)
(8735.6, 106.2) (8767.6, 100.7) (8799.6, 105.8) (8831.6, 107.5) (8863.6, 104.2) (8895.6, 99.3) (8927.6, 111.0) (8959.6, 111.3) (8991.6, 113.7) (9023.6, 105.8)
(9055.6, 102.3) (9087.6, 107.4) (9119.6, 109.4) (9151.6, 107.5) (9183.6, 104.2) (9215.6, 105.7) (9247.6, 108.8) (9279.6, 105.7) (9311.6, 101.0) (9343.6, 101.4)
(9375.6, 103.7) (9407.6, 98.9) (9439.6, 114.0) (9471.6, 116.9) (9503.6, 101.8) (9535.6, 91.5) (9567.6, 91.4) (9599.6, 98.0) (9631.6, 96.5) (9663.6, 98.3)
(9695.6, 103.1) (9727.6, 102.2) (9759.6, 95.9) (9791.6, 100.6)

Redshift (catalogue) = 0.120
